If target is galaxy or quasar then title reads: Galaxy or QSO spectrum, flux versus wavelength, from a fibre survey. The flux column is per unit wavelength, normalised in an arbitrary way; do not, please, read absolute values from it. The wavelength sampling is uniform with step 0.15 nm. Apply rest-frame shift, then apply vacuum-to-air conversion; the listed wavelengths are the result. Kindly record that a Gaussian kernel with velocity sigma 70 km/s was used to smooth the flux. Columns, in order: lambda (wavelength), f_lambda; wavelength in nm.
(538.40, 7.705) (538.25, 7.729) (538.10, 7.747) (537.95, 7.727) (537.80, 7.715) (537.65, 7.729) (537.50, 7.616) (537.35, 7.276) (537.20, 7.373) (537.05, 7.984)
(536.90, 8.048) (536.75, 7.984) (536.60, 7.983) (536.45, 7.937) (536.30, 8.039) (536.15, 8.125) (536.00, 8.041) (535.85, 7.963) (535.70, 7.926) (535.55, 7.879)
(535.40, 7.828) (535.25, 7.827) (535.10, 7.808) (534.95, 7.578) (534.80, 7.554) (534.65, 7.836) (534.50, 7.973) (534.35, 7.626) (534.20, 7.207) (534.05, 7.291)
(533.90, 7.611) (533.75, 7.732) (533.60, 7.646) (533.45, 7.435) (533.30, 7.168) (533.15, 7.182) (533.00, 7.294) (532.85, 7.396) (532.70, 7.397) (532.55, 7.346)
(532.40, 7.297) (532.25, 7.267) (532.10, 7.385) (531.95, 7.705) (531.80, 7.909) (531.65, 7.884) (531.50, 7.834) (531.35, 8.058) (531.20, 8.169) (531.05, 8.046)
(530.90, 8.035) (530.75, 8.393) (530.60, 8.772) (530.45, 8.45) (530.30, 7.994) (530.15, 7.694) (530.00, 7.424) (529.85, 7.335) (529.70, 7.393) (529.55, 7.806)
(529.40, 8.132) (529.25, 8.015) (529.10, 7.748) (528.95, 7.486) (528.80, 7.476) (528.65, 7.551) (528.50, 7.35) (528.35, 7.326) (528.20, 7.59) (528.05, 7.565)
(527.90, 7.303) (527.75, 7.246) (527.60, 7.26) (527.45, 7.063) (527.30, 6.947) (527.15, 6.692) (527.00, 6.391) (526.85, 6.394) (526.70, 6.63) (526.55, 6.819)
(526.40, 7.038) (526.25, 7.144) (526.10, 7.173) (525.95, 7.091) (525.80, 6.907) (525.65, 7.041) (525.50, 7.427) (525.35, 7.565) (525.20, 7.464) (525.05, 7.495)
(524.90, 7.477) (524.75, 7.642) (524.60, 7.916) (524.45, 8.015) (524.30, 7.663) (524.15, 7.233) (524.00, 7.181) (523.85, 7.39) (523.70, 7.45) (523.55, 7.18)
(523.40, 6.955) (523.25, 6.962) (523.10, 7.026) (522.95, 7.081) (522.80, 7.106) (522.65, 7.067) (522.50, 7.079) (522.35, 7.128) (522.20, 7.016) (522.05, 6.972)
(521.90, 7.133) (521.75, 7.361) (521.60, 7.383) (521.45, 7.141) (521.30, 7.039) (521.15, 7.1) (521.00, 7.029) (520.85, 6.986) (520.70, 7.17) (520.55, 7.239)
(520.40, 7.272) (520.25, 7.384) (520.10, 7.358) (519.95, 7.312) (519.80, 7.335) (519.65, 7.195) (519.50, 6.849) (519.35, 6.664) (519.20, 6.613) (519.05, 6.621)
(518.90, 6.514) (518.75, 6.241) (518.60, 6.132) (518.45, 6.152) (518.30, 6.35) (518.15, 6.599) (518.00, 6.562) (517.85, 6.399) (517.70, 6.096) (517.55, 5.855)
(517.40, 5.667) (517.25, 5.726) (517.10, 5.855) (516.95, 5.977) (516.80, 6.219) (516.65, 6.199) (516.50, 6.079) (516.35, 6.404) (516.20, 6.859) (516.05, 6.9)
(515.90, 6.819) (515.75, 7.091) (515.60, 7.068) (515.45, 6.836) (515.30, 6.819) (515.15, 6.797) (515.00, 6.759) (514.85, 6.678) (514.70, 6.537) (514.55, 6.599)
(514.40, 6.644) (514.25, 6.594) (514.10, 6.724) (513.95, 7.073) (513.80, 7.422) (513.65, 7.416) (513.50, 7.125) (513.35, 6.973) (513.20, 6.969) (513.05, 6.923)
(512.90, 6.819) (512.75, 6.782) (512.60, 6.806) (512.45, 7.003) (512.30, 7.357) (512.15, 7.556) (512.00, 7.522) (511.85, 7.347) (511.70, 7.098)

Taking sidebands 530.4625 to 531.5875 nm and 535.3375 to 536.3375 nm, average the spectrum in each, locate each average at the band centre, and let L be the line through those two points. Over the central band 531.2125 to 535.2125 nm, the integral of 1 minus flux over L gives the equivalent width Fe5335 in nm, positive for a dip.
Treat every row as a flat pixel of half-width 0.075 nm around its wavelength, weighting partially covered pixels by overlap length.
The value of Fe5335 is 0.26 nm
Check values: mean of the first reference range 8.2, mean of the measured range 7.57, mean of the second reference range 7.97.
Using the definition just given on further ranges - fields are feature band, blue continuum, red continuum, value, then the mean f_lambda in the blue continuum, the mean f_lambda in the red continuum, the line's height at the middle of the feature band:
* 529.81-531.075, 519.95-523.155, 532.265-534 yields -0.12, 7.15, 7.4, 7.34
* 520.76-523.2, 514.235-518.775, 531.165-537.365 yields -0.10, 6.44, 7.69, 6.82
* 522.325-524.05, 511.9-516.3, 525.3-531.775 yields 0.04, 6.95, 7.48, 7.28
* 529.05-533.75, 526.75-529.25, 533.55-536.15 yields -0.16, 7.23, 7.74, 7.48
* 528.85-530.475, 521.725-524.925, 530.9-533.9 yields -0.05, 7.27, 7.6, 7.5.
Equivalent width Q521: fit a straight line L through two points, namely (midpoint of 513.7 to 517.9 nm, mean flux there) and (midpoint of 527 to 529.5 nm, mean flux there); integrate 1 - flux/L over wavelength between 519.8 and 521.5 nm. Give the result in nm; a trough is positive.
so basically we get -0.080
